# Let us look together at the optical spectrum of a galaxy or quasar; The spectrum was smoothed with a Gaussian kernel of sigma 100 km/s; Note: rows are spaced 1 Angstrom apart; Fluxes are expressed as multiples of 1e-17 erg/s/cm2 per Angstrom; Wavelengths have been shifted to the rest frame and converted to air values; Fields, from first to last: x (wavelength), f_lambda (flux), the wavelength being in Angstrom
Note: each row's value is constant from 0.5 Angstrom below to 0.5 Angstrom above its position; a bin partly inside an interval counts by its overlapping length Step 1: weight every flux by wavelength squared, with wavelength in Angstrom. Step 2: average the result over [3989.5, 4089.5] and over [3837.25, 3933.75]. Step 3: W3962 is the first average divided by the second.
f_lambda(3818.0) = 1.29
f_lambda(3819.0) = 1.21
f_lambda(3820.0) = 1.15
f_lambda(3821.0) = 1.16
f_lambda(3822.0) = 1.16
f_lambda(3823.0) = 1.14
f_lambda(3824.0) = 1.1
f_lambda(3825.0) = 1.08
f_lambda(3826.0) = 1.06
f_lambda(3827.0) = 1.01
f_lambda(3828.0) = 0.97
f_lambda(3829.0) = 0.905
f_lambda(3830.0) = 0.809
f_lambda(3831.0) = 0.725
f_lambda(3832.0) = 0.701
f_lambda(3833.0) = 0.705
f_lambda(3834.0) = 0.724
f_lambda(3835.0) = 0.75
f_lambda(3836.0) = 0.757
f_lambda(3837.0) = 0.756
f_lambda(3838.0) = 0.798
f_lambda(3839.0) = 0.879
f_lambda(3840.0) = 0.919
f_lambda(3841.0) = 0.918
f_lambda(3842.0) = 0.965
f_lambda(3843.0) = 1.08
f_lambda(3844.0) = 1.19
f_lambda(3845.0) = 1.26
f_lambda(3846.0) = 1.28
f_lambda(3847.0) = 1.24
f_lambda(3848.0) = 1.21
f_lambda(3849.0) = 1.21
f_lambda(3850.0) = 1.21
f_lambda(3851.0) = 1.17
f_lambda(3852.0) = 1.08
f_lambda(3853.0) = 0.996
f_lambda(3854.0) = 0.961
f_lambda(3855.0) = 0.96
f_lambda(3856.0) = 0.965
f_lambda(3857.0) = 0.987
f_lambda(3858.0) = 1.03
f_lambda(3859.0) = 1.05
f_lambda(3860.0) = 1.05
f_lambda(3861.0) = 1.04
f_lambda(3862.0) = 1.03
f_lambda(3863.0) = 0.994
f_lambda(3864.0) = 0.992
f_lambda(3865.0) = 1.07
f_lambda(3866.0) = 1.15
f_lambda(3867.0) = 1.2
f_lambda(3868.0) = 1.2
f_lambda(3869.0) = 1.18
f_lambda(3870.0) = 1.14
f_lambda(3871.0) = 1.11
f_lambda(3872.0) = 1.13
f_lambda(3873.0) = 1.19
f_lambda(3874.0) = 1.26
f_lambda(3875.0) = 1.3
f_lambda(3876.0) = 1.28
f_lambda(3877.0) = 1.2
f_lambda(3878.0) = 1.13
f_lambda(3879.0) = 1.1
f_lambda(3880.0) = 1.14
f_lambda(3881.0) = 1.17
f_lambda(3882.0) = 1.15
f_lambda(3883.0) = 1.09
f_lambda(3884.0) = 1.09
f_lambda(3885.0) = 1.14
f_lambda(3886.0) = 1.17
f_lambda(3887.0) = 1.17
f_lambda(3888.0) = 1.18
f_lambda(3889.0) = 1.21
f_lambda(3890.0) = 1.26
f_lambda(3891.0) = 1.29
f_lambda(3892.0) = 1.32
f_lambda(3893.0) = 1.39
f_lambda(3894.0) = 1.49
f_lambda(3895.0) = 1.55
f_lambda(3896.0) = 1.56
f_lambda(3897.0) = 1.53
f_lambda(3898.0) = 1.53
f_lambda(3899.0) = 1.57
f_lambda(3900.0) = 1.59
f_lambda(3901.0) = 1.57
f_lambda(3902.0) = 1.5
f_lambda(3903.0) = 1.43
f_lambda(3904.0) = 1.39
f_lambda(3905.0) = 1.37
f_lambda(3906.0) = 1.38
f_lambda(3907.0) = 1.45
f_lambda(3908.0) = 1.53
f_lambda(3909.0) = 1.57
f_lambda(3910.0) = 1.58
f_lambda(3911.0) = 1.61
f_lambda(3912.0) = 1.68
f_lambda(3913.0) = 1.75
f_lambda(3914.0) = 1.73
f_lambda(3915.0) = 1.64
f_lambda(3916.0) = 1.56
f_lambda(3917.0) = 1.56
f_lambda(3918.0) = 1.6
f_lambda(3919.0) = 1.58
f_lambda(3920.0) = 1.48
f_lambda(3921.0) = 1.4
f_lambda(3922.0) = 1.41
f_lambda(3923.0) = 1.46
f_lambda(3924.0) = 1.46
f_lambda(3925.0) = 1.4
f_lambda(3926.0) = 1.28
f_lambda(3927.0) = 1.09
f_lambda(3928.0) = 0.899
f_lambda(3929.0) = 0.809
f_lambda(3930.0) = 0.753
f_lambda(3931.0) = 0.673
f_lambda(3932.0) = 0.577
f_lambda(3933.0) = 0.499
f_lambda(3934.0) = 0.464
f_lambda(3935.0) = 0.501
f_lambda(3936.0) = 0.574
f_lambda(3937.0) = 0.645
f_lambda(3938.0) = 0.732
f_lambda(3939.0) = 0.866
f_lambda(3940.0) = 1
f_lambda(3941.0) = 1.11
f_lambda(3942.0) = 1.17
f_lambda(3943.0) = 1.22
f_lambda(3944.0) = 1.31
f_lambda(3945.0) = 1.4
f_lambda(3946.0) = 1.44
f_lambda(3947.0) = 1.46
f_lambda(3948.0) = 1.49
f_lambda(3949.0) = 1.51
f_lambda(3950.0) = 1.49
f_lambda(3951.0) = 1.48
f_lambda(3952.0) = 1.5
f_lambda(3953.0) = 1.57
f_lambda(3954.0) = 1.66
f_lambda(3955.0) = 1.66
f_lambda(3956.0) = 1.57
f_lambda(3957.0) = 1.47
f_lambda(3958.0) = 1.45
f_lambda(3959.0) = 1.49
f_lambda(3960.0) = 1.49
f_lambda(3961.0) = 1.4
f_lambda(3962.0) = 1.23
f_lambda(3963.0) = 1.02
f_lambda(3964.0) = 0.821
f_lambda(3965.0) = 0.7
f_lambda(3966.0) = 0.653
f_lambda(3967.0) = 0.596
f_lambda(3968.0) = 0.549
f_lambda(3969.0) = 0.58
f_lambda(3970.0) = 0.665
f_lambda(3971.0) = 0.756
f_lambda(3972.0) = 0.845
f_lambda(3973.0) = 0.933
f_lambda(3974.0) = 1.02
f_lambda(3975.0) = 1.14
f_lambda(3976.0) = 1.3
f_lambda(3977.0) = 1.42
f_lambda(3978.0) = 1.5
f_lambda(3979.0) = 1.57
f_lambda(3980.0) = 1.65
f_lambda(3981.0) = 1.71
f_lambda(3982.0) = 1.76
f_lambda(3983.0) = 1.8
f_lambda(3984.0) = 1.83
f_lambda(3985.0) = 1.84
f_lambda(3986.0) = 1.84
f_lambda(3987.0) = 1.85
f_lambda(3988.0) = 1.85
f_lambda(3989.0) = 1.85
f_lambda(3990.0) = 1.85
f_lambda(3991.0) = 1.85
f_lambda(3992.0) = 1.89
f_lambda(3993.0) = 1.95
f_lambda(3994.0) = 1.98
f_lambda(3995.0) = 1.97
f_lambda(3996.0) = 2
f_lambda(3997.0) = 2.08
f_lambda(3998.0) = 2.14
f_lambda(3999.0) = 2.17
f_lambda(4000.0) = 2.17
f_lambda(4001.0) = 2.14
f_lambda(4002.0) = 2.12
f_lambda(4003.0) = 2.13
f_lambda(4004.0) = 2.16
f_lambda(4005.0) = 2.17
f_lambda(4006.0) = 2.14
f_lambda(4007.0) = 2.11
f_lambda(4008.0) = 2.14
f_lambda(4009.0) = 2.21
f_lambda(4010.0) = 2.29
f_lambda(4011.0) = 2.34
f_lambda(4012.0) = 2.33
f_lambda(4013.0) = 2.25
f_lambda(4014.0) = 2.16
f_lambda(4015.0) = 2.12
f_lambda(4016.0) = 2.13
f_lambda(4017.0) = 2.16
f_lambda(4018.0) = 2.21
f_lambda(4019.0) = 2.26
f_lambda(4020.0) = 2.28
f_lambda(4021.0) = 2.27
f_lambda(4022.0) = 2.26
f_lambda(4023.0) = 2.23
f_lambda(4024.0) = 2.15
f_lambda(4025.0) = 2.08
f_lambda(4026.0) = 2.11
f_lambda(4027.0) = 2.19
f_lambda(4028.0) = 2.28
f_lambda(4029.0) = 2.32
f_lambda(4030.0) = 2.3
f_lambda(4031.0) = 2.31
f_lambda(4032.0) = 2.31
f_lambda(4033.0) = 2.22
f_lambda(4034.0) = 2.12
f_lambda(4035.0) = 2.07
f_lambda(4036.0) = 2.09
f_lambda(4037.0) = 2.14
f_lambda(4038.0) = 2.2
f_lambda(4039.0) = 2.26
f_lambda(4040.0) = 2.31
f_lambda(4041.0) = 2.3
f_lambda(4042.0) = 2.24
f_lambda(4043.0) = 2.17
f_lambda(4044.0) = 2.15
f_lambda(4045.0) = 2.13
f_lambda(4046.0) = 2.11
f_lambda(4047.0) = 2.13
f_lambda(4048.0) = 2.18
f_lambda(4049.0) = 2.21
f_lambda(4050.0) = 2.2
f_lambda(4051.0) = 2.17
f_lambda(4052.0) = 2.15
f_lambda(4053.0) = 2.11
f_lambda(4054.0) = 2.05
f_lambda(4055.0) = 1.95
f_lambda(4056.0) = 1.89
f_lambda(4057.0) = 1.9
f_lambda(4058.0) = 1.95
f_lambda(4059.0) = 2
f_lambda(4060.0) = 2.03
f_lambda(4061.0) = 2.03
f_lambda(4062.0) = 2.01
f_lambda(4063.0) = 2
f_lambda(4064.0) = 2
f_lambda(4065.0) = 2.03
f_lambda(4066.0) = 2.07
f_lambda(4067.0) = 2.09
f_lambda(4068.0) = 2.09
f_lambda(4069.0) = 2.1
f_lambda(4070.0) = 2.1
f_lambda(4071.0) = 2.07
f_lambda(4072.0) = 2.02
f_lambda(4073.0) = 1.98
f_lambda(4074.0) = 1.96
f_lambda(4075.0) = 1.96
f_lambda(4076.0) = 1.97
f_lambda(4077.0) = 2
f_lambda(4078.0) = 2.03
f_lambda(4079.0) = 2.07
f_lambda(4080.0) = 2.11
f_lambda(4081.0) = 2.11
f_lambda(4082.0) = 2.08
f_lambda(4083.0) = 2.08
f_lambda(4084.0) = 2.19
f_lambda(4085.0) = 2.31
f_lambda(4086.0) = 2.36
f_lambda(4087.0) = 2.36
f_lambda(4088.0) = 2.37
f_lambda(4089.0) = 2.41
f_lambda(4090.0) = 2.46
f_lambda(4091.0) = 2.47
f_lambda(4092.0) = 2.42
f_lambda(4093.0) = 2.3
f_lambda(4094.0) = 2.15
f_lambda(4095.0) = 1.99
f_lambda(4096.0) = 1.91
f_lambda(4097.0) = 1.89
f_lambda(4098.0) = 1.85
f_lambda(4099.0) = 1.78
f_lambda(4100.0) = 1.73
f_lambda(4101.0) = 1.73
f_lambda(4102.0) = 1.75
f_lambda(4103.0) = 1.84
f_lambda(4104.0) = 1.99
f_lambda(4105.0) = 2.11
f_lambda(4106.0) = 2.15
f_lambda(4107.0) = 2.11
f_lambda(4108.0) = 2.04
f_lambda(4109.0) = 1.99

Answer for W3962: 1.87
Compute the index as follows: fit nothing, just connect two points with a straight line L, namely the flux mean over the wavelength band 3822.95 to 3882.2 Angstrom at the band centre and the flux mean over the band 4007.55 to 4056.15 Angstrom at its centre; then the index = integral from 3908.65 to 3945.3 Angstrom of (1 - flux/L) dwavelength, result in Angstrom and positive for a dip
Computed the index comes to 7.7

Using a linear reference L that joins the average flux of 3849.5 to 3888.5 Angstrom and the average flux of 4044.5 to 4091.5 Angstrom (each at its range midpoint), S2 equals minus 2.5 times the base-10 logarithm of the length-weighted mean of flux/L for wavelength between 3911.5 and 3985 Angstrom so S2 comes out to 0.22 mag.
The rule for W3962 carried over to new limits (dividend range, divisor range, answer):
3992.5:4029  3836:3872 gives 2.21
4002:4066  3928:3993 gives 1.80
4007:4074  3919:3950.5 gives 2.07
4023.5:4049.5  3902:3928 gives 1.57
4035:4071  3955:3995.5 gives 1.56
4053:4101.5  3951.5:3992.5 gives 1.59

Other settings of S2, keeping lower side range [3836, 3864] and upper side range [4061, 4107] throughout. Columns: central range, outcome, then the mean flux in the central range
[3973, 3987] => 0.04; 1.56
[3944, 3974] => 0.25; 1.2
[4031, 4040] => -0.18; 2.19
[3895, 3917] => -0.20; 1.55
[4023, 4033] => -0.21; 2.23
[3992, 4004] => -0.22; 2.07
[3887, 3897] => -0.11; 1.36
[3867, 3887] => -0.01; 1.17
